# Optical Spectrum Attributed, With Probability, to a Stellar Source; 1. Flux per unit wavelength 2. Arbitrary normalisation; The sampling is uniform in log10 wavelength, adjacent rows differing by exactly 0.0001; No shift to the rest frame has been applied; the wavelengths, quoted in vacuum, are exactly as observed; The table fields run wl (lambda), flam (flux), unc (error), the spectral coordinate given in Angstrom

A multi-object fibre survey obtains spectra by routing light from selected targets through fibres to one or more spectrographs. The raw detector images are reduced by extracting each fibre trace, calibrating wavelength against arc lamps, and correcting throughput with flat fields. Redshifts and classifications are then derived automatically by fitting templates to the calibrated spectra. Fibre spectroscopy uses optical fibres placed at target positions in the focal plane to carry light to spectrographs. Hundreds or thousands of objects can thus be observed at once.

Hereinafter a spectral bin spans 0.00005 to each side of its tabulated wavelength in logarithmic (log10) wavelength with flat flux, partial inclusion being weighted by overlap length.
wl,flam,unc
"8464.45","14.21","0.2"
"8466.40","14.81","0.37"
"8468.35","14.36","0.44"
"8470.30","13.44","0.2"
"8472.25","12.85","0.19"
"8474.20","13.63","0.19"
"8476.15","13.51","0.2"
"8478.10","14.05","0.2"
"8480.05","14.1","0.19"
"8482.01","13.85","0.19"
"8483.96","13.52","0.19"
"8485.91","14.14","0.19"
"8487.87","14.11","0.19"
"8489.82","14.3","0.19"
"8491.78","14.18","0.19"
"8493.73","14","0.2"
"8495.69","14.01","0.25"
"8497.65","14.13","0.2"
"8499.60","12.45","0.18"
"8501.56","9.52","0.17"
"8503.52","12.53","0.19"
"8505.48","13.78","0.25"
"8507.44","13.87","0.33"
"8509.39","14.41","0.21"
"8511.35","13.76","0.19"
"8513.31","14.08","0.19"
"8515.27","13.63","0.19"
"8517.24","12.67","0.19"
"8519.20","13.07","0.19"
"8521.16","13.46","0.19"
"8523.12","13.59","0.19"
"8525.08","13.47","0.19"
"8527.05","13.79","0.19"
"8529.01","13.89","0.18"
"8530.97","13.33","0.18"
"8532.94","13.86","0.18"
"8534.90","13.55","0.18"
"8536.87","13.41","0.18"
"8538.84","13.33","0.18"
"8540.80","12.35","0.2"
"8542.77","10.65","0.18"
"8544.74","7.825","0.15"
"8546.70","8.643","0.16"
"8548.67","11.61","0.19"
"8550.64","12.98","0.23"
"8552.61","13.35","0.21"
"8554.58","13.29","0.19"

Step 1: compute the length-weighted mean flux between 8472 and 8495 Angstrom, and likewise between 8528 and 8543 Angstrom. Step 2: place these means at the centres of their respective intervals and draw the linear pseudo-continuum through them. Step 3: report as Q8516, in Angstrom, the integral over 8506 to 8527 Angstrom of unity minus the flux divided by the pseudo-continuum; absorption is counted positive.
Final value -0.3 Angstrom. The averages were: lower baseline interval 13.9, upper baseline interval 13.2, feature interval 13.6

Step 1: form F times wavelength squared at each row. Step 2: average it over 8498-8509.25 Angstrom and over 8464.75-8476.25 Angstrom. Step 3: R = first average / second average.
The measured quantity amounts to 0.93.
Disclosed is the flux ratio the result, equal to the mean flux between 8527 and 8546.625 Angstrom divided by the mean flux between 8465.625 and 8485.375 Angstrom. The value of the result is 0.9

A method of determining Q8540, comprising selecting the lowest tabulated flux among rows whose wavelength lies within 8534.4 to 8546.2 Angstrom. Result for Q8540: 7.825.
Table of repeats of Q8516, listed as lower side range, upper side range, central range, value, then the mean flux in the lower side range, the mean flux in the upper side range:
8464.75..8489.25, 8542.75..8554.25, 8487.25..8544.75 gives -4.47 Angstrom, 13.9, 11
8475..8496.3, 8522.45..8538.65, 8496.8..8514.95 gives 0.82 Angstrom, 14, 13.6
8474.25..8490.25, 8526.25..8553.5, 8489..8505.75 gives 0.41 Angstrom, 13.9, 12.3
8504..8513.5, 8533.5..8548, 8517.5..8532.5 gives -0.98 Angstrom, 13.9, 11.5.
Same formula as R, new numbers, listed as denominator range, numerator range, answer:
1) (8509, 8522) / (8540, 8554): 0.83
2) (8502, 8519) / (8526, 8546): 0.94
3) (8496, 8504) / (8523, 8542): 1.10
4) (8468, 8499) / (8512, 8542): 0.98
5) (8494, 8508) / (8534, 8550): 0.89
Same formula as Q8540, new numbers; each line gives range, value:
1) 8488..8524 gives 9.52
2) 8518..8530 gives 13.07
